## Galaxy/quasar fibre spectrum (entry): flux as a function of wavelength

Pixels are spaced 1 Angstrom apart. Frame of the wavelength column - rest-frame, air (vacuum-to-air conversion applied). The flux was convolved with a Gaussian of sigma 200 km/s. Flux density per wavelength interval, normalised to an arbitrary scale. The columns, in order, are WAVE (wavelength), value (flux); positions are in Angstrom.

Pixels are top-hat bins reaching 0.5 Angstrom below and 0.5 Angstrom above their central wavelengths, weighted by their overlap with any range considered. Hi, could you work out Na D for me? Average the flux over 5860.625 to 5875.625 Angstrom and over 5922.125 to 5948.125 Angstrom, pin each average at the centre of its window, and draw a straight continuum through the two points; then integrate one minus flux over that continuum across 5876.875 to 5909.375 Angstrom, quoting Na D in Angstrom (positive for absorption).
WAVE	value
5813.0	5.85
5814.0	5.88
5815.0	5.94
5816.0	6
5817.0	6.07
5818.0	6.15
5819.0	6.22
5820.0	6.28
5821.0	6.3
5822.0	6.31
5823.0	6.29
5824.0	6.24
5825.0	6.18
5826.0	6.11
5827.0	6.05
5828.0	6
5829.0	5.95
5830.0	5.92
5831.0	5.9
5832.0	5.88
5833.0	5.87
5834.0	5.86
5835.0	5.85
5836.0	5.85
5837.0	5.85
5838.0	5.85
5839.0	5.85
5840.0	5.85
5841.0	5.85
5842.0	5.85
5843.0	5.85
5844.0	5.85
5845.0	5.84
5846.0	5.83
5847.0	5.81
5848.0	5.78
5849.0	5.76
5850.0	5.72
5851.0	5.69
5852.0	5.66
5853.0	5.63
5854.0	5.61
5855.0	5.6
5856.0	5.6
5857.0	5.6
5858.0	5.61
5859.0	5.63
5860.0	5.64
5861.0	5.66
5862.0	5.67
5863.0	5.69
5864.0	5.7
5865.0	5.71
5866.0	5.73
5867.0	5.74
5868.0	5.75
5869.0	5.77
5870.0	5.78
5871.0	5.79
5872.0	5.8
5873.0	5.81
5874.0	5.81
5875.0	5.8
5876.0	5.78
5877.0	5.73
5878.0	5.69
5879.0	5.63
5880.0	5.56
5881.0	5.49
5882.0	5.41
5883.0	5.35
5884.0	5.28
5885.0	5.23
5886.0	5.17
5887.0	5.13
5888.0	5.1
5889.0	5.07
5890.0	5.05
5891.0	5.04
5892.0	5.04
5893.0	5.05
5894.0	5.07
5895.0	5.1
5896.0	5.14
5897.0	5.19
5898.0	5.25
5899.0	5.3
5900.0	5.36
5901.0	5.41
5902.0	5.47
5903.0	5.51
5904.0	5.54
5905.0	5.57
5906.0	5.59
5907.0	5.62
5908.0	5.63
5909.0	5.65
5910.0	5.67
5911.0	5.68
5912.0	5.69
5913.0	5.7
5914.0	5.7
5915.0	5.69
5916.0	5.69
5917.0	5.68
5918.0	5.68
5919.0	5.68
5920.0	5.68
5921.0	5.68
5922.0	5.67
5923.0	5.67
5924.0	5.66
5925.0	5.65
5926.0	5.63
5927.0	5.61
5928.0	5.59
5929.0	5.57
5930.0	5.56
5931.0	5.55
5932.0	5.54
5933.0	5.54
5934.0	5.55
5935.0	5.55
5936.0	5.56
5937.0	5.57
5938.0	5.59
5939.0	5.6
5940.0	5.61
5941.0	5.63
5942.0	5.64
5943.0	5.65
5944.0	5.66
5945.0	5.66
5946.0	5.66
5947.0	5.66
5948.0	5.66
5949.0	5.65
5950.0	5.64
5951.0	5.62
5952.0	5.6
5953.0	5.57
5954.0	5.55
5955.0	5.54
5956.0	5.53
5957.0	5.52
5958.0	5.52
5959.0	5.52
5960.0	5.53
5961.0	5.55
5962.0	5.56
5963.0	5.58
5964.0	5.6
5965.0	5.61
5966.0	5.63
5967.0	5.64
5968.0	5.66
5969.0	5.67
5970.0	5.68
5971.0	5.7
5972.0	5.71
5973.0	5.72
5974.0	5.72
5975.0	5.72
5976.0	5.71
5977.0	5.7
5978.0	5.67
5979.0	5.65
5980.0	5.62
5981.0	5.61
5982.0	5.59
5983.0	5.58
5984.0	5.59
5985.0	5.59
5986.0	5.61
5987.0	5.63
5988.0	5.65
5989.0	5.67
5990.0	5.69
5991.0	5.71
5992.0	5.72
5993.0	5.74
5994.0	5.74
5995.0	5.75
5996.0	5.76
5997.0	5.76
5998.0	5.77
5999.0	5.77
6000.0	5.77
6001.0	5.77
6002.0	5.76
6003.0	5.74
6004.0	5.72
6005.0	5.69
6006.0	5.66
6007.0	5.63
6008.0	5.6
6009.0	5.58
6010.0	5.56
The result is 2.0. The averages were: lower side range 5.75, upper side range 5.61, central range 5.34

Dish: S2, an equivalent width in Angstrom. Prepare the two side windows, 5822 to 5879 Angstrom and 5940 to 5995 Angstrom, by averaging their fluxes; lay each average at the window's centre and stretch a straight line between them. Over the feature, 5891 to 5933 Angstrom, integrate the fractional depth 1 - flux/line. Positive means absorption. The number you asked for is 1.5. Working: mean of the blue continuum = 5.81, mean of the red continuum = 5.63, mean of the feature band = 5.52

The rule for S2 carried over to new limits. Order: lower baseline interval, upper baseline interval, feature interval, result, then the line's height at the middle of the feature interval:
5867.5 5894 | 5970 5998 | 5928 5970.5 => 0.1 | 5.61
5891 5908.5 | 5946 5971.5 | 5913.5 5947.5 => -1.0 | 5.47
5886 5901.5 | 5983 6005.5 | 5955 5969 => -0.1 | 5.53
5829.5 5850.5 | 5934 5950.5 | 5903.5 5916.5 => 0.1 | 5.69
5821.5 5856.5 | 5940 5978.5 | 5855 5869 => 0.4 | 5.83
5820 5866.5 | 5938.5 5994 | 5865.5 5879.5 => 0.1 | 5.79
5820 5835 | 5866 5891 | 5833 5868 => 0.4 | 5.82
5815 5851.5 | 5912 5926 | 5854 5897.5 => 2.4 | 5.82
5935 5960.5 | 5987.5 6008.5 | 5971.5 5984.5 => 0.0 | 5.67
